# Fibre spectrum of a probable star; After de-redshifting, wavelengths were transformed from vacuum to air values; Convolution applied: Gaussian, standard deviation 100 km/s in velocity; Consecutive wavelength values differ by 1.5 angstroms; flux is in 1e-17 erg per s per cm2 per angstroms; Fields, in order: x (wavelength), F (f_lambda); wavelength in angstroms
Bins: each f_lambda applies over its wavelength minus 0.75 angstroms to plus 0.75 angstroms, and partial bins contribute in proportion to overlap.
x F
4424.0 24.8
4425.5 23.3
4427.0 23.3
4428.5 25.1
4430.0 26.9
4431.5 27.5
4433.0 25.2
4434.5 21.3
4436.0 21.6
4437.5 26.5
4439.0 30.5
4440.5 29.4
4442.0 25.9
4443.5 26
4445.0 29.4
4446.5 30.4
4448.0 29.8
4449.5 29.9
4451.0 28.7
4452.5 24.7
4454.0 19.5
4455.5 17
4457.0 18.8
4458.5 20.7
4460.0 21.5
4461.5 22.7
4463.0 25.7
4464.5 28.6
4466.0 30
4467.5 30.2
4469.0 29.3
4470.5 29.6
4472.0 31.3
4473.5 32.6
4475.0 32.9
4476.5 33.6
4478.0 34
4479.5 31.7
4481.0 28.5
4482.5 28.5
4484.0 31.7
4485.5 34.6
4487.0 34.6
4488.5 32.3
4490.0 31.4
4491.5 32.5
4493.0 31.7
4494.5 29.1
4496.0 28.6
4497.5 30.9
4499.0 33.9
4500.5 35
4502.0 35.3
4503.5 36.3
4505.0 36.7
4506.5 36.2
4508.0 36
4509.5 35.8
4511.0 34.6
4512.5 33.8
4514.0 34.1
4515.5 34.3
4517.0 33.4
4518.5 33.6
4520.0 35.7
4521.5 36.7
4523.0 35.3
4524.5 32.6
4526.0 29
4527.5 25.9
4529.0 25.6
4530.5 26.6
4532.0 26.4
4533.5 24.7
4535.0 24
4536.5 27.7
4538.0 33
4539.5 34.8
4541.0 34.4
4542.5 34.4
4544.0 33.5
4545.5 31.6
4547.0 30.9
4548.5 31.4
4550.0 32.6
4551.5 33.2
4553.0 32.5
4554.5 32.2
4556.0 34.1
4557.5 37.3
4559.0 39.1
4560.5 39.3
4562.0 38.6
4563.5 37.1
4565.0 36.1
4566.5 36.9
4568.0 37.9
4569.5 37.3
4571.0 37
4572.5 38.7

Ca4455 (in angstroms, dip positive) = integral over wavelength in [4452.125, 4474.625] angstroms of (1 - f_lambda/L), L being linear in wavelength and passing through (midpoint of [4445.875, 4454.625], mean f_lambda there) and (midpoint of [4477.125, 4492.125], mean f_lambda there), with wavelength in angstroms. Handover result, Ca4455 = 2.7 angstroms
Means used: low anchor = 27.2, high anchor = 32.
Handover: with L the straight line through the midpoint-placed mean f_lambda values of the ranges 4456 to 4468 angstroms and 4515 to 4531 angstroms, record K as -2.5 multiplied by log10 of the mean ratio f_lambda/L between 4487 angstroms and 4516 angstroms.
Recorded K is -0.153 mag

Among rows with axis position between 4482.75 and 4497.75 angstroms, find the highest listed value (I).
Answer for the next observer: 34.6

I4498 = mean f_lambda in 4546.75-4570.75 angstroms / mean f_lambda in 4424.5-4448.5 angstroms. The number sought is 1.35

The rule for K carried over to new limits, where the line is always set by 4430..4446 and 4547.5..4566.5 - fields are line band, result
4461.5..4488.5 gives -0.06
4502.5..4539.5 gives 0.01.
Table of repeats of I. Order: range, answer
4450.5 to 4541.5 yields 36.7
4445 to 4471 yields 30.4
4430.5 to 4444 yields 30.5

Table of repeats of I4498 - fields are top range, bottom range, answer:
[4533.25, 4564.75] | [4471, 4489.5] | 1.04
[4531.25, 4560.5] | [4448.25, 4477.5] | 1.20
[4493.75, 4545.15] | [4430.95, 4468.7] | 1.26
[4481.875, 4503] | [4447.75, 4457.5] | 1.35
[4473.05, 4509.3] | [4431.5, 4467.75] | 1.29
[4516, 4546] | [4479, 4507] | 0.95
